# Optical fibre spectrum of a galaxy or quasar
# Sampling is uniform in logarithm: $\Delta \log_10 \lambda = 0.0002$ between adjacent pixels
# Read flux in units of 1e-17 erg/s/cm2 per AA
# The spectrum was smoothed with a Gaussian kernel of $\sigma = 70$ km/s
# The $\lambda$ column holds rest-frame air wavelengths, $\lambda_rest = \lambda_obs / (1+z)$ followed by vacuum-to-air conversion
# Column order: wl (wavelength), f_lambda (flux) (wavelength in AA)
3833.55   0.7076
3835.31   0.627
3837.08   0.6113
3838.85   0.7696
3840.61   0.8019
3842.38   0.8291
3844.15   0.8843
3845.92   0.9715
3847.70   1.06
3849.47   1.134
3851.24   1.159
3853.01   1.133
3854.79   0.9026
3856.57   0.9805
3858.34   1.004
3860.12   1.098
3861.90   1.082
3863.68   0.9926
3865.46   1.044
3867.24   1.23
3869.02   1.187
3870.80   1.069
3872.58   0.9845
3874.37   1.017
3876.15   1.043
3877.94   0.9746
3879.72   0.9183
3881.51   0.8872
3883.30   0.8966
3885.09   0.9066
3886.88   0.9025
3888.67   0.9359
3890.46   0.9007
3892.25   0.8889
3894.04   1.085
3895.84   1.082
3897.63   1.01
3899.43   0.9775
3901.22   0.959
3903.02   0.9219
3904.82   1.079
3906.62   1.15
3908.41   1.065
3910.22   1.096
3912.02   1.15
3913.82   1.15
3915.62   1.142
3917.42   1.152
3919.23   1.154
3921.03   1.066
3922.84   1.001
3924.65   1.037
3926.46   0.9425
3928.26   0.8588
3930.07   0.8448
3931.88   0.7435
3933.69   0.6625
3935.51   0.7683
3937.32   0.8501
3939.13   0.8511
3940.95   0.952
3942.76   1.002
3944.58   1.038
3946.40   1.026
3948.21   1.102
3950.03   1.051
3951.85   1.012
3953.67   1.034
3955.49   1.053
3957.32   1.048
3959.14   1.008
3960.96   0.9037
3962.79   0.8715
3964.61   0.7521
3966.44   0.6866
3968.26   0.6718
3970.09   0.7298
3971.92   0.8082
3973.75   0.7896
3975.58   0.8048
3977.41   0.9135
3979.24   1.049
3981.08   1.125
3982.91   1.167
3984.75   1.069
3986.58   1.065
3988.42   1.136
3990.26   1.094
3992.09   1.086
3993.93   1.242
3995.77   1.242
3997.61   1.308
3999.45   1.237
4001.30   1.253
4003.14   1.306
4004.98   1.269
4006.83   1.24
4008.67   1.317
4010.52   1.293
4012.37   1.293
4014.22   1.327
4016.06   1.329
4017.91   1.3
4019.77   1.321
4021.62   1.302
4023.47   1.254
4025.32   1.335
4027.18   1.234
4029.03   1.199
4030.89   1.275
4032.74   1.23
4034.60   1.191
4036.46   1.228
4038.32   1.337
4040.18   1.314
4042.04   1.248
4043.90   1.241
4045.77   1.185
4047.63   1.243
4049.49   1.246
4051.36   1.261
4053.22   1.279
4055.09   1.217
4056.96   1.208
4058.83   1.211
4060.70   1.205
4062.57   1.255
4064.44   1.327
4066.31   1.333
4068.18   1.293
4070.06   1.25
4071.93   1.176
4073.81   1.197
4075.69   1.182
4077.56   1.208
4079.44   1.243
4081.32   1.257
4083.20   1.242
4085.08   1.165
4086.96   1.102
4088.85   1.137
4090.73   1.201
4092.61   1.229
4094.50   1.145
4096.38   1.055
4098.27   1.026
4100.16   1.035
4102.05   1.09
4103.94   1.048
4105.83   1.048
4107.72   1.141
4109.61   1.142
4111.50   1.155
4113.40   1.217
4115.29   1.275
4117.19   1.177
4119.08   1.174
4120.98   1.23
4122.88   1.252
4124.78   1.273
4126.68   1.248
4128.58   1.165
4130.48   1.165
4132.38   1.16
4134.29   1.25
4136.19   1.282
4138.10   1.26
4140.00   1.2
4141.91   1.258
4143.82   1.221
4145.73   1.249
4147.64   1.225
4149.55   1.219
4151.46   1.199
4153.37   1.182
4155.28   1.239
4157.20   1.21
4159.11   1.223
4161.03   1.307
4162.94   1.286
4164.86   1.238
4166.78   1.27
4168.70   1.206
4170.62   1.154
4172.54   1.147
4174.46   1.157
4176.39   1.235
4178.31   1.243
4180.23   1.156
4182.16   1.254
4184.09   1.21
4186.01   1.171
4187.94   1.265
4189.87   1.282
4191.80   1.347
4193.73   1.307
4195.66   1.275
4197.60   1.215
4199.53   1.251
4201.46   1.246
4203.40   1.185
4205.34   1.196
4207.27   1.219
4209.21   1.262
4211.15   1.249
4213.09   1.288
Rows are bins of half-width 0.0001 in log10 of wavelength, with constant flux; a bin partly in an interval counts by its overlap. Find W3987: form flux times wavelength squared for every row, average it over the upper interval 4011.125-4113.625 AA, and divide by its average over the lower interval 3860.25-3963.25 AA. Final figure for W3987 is 1.3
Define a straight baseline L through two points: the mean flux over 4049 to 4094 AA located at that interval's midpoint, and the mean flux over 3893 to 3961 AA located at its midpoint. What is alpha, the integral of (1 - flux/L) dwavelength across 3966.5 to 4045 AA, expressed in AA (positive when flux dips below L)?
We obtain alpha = -2.8 AA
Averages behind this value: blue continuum 1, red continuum 1.22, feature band 1.17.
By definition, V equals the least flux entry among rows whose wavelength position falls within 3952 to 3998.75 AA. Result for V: 0.6718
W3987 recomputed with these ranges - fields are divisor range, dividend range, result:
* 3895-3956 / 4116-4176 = 1.36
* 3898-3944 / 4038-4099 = 1.33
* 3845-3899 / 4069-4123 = 1.28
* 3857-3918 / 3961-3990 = 0.93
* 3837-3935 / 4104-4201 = 1.40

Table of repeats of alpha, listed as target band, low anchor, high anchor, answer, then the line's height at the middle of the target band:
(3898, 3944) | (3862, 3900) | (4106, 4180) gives 2.10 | 1.03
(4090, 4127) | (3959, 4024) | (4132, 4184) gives 0.96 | 1.19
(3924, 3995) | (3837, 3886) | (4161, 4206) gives 7.97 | 1.06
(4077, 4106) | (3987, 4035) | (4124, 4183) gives 2.22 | 1.24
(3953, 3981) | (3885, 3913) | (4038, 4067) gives 5.94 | 1.12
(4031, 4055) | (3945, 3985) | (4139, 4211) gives -4.65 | 1.05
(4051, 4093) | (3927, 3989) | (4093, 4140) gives -4.78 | 1.1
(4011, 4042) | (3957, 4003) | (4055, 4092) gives -4.62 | 1.11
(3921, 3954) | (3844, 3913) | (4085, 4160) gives 3.93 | 1.06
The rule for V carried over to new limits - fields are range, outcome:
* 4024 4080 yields 1.176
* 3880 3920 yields 0.8872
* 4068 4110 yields 1.026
